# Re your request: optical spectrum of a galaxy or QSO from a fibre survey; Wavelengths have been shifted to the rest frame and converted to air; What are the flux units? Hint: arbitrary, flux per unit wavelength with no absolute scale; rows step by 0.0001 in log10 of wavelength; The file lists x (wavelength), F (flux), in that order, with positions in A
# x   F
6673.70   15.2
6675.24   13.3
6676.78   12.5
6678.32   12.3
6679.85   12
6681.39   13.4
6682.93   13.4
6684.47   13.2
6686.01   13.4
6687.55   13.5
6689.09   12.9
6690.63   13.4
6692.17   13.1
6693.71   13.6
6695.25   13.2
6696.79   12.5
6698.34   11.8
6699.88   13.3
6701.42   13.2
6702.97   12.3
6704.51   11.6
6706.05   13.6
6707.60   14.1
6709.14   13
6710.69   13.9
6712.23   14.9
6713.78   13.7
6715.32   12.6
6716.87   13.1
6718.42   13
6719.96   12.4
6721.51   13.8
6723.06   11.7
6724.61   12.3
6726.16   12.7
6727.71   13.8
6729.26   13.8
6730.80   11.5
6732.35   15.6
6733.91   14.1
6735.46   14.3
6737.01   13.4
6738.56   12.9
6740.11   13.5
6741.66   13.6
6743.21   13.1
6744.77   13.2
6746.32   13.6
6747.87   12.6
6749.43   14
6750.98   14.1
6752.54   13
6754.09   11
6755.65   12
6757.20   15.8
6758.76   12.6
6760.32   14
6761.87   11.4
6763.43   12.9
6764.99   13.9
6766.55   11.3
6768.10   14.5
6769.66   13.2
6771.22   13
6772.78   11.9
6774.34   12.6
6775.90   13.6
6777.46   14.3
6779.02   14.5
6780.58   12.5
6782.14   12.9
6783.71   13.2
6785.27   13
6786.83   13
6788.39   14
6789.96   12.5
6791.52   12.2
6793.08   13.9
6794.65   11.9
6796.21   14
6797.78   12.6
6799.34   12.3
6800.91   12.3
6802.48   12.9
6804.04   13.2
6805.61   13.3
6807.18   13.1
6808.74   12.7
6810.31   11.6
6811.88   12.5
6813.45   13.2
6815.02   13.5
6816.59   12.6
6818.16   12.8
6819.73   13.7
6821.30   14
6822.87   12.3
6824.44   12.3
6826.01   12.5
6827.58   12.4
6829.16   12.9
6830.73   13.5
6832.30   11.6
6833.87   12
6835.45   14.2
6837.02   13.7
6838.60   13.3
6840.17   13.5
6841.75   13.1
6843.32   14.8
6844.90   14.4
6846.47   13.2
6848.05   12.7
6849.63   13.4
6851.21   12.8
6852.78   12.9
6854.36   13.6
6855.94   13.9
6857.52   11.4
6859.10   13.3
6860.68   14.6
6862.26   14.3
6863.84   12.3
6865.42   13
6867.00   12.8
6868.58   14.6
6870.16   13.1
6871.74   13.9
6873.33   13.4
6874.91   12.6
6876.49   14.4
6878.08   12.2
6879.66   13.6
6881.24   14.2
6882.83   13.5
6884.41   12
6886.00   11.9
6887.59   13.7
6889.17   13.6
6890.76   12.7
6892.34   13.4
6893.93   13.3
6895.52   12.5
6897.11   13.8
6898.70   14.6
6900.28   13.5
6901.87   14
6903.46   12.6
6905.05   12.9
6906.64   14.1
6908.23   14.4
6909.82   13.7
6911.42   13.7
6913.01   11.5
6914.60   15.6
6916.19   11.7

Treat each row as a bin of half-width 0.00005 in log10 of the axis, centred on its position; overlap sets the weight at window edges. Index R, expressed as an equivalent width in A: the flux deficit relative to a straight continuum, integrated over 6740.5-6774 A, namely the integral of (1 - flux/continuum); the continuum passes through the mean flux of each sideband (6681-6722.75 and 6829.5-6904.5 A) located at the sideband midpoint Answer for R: 0.3 A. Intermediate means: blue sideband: 13.2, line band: 13.1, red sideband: 13.3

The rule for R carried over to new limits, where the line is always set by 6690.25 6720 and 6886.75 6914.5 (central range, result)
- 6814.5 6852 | 0.6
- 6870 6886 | 0.2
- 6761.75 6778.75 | 0.2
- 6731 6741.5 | -0.5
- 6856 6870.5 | 0.1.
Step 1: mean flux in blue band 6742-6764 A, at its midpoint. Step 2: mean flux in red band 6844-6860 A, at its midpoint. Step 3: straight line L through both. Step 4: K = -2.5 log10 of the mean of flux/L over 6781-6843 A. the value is 0.02 mag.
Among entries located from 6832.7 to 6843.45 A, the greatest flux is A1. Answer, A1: 14.8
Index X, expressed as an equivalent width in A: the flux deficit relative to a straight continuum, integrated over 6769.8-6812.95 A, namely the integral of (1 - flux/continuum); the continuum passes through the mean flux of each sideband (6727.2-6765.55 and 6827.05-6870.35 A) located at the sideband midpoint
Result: 1.17 A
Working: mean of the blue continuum 13.3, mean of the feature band 12.9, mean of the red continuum 13.3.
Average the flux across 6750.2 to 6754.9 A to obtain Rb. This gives 12.7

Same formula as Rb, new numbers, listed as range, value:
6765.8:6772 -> 13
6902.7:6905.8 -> 12.7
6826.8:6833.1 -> 12.6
